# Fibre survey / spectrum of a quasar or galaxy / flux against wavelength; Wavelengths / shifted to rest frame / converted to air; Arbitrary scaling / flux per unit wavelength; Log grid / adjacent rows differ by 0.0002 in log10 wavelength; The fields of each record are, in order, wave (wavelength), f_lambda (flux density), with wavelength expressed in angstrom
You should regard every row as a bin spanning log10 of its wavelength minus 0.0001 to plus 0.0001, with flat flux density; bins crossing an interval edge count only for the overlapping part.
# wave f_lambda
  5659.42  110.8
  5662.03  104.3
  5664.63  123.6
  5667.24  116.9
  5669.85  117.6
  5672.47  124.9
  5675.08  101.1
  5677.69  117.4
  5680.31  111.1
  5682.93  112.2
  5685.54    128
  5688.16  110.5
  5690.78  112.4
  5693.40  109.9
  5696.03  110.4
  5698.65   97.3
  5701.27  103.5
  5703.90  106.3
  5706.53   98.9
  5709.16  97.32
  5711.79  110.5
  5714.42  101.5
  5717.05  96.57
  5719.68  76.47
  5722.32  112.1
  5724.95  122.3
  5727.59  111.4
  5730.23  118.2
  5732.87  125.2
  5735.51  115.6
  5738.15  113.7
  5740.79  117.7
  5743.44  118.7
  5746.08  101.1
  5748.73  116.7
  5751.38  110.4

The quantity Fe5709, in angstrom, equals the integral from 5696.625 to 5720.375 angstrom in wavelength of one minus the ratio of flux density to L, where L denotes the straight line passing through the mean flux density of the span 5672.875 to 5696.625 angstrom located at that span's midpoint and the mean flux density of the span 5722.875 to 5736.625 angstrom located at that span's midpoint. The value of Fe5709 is 3.31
